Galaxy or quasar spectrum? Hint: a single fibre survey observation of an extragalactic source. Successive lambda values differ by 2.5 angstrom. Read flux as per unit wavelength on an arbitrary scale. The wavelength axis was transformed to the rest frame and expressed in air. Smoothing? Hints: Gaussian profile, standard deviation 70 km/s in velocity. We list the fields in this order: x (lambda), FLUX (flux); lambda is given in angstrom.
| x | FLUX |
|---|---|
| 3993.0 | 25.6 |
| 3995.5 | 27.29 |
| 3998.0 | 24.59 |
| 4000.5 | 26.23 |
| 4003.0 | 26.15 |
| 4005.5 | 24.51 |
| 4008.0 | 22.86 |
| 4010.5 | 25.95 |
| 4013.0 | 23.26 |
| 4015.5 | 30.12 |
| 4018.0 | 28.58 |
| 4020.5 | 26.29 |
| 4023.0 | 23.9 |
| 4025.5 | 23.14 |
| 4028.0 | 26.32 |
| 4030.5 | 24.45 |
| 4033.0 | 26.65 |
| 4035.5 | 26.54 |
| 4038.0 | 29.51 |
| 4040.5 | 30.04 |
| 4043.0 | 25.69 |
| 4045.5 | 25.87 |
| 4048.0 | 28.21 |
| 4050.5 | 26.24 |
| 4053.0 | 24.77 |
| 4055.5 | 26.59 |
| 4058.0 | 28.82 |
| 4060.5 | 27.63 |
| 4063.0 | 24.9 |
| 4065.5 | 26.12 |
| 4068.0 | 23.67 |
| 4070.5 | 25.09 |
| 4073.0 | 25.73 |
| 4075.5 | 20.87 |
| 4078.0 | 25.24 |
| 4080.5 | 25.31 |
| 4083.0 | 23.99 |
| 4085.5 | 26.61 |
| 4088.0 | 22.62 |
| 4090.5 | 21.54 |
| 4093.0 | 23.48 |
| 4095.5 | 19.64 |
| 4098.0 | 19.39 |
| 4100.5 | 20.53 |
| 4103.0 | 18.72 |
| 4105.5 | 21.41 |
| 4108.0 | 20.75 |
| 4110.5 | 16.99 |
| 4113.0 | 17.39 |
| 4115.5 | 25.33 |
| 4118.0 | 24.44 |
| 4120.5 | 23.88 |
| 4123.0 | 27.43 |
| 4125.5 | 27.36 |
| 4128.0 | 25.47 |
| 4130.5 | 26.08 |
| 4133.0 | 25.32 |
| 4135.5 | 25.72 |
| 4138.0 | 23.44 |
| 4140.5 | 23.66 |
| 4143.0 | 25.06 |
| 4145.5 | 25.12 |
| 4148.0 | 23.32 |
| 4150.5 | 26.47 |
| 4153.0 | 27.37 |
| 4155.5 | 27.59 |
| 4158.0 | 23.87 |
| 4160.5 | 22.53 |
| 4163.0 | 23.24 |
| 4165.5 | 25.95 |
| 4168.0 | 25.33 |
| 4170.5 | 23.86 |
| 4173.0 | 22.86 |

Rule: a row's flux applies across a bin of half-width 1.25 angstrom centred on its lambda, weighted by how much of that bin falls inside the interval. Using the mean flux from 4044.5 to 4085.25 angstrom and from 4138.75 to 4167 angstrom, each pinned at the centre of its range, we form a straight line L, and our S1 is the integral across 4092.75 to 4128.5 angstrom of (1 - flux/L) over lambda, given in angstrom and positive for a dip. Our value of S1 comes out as 4.5 angstrom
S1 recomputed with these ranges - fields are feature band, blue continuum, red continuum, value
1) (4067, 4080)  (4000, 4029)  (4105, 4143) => 0.21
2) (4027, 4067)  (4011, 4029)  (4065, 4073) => -2.13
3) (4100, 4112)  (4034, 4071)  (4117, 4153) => 2.88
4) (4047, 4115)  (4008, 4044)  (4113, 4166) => 6.05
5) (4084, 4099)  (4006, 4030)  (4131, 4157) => 1.84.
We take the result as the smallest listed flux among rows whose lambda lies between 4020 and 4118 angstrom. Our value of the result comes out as 16.99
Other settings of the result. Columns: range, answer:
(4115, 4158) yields 23.32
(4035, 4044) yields 25.69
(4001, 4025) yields 22.86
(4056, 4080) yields 20.87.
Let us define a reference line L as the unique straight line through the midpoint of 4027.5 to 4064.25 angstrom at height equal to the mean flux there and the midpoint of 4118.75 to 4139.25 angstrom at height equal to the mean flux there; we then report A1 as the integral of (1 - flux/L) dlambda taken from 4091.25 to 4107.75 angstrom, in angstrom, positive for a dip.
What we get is 3.45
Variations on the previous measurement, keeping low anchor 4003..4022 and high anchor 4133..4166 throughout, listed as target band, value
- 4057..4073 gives -0.3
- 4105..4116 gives 2.3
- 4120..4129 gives -0.4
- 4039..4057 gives -0.8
